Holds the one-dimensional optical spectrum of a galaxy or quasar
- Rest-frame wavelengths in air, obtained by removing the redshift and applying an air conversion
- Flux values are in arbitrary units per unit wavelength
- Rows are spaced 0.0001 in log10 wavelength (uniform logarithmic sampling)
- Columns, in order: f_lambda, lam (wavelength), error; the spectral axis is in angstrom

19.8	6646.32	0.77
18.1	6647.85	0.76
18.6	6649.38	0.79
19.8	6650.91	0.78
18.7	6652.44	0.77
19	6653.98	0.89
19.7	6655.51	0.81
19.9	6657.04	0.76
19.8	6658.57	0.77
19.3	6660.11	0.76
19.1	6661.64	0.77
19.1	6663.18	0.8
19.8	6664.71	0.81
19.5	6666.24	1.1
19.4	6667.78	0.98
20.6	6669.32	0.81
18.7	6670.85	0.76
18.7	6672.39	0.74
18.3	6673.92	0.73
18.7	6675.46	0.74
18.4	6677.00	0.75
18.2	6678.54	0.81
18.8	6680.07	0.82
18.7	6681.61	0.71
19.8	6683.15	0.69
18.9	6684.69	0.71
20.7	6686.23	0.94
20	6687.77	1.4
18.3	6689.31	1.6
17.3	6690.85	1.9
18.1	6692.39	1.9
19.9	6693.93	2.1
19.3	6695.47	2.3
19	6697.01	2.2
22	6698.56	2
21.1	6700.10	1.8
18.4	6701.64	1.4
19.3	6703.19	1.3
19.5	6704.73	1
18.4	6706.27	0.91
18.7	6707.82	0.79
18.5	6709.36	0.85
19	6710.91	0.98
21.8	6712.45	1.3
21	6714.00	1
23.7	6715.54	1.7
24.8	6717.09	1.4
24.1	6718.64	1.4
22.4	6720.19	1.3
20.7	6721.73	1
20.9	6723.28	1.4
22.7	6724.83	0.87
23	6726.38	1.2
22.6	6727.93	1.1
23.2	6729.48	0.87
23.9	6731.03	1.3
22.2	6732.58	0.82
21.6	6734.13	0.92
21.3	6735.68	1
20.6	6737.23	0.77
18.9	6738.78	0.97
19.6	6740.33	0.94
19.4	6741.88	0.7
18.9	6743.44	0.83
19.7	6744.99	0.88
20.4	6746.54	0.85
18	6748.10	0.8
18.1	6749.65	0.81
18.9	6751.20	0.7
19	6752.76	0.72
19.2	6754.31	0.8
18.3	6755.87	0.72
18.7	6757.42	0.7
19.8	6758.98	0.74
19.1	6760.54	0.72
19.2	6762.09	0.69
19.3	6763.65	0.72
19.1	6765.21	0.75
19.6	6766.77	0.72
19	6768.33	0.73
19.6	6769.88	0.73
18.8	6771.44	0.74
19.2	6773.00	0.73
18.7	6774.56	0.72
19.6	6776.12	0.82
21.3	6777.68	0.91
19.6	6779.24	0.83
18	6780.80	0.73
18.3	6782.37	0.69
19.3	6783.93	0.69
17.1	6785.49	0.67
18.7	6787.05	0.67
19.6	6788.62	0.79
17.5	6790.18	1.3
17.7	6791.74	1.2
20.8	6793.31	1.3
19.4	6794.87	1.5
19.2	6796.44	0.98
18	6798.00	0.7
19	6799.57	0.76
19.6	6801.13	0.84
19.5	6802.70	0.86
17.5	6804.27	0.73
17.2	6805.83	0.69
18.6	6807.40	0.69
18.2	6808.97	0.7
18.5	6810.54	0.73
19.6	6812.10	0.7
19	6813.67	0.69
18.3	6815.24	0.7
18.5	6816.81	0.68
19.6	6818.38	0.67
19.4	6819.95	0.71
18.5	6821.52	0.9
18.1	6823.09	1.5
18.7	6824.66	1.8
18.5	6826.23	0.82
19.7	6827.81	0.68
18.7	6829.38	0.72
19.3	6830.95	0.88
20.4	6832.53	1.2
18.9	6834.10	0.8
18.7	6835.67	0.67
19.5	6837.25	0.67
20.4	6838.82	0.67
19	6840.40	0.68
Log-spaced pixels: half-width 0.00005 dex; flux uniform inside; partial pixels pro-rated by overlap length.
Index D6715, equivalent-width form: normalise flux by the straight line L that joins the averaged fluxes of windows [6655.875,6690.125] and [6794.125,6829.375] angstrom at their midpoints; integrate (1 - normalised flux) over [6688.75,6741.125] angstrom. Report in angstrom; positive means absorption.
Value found -4.7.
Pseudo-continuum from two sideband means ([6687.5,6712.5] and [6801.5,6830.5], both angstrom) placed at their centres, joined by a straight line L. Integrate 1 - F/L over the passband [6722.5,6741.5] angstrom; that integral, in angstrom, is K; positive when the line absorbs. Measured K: -2.6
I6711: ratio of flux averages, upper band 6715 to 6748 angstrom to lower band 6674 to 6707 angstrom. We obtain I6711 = 1.12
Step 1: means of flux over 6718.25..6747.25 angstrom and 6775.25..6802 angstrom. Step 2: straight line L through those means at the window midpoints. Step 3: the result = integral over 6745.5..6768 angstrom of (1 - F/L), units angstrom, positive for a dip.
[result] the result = 1.4 angstrom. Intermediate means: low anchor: 21.3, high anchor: 19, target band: 19.1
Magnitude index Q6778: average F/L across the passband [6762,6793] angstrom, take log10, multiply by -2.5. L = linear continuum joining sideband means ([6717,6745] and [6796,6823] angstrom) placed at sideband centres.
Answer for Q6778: 0.05 mag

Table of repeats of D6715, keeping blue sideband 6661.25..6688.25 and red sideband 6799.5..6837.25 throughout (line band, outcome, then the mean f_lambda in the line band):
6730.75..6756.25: -1.1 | 19.8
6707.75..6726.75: -2.6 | 21.7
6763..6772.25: -0.1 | 19.2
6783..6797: 0.1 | 18.8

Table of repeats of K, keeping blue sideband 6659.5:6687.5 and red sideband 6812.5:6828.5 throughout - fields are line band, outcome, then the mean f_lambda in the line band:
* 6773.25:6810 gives 0.2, 18.8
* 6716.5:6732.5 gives -3.1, 22.8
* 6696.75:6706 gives -0.4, 19.8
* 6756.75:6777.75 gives -0.4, 19.3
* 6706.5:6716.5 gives -0.7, 20.4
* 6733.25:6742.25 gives -0.6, 20.3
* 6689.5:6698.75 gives 0.0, 19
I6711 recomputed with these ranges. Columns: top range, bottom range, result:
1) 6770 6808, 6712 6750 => 0.88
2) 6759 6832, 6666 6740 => 0.93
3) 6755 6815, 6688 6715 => 0.97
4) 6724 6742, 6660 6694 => 1.14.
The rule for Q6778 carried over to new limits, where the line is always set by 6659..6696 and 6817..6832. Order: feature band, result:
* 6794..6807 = 0.016 mag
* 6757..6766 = -0.012 mag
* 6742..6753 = 0.000 mag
